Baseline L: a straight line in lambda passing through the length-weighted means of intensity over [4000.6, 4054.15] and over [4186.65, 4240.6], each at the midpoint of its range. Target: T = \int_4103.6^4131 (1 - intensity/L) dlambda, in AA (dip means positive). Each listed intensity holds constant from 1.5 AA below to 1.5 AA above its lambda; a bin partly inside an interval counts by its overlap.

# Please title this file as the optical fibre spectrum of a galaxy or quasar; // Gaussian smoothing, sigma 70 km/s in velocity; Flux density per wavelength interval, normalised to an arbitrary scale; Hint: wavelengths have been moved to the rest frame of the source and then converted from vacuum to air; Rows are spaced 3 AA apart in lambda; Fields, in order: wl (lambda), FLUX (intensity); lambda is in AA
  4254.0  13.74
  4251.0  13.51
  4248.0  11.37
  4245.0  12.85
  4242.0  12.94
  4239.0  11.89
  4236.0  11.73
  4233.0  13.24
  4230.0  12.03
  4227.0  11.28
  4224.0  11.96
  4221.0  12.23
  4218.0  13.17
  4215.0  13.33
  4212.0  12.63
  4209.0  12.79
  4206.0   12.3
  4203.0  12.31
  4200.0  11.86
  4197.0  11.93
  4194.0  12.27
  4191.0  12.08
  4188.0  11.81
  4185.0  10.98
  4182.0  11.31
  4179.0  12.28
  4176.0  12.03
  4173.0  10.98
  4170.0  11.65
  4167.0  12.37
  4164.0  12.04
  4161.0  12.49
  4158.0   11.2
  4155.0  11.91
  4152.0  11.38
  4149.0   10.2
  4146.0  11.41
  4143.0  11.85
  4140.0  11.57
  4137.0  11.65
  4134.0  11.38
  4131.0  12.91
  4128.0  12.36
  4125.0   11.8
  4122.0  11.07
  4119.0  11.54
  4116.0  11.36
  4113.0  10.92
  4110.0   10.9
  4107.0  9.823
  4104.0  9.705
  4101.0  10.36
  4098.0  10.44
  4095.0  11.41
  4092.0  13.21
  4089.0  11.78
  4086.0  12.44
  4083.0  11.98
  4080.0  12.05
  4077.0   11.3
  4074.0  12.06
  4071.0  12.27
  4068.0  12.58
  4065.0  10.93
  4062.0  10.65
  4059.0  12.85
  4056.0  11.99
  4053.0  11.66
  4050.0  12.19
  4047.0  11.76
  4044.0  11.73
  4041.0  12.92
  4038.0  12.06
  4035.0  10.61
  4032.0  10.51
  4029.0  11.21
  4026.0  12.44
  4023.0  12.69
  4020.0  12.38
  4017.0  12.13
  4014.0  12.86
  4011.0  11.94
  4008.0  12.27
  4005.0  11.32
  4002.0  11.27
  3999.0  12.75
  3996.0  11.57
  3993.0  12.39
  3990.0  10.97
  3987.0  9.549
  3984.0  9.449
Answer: 2.0 AA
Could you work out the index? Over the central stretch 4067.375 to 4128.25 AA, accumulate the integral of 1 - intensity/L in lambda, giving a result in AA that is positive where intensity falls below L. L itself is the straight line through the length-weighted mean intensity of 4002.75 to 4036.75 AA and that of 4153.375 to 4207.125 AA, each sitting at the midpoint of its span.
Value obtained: 2.0 AA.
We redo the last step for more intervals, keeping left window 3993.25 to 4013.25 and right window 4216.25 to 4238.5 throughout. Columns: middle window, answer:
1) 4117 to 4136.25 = 0.4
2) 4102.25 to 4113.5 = 1.7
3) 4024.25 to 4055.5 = 0.6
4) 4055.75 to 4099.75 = 0.6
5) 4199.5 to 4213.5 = -0.2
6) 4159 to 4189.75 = 0.9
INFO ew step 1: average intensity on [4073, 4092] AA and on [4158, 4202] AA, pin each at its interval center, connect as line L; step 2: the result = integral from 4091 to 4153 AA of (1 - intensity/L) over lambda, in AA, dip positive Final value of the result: 3.5 AA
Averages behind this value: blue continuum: 12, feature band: 11.3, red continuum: 11.8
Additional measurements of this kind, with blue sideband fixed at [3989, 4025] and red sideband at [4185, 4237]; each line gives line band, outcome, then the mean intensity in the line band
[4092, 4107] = 1.8 AA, 10.7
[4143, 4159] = 1.2 AA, 11.3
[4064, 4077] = 0.2 AA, 11.9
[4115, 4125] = 0.6 AA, 11.4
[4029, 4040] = 0.8 AA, 11.2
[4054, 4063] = 0.2 AA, 11.9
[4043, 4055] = 0.3 AA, 11.8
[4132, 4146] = 0.6 AA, 11.6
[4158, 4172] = 0.3 AA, 12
